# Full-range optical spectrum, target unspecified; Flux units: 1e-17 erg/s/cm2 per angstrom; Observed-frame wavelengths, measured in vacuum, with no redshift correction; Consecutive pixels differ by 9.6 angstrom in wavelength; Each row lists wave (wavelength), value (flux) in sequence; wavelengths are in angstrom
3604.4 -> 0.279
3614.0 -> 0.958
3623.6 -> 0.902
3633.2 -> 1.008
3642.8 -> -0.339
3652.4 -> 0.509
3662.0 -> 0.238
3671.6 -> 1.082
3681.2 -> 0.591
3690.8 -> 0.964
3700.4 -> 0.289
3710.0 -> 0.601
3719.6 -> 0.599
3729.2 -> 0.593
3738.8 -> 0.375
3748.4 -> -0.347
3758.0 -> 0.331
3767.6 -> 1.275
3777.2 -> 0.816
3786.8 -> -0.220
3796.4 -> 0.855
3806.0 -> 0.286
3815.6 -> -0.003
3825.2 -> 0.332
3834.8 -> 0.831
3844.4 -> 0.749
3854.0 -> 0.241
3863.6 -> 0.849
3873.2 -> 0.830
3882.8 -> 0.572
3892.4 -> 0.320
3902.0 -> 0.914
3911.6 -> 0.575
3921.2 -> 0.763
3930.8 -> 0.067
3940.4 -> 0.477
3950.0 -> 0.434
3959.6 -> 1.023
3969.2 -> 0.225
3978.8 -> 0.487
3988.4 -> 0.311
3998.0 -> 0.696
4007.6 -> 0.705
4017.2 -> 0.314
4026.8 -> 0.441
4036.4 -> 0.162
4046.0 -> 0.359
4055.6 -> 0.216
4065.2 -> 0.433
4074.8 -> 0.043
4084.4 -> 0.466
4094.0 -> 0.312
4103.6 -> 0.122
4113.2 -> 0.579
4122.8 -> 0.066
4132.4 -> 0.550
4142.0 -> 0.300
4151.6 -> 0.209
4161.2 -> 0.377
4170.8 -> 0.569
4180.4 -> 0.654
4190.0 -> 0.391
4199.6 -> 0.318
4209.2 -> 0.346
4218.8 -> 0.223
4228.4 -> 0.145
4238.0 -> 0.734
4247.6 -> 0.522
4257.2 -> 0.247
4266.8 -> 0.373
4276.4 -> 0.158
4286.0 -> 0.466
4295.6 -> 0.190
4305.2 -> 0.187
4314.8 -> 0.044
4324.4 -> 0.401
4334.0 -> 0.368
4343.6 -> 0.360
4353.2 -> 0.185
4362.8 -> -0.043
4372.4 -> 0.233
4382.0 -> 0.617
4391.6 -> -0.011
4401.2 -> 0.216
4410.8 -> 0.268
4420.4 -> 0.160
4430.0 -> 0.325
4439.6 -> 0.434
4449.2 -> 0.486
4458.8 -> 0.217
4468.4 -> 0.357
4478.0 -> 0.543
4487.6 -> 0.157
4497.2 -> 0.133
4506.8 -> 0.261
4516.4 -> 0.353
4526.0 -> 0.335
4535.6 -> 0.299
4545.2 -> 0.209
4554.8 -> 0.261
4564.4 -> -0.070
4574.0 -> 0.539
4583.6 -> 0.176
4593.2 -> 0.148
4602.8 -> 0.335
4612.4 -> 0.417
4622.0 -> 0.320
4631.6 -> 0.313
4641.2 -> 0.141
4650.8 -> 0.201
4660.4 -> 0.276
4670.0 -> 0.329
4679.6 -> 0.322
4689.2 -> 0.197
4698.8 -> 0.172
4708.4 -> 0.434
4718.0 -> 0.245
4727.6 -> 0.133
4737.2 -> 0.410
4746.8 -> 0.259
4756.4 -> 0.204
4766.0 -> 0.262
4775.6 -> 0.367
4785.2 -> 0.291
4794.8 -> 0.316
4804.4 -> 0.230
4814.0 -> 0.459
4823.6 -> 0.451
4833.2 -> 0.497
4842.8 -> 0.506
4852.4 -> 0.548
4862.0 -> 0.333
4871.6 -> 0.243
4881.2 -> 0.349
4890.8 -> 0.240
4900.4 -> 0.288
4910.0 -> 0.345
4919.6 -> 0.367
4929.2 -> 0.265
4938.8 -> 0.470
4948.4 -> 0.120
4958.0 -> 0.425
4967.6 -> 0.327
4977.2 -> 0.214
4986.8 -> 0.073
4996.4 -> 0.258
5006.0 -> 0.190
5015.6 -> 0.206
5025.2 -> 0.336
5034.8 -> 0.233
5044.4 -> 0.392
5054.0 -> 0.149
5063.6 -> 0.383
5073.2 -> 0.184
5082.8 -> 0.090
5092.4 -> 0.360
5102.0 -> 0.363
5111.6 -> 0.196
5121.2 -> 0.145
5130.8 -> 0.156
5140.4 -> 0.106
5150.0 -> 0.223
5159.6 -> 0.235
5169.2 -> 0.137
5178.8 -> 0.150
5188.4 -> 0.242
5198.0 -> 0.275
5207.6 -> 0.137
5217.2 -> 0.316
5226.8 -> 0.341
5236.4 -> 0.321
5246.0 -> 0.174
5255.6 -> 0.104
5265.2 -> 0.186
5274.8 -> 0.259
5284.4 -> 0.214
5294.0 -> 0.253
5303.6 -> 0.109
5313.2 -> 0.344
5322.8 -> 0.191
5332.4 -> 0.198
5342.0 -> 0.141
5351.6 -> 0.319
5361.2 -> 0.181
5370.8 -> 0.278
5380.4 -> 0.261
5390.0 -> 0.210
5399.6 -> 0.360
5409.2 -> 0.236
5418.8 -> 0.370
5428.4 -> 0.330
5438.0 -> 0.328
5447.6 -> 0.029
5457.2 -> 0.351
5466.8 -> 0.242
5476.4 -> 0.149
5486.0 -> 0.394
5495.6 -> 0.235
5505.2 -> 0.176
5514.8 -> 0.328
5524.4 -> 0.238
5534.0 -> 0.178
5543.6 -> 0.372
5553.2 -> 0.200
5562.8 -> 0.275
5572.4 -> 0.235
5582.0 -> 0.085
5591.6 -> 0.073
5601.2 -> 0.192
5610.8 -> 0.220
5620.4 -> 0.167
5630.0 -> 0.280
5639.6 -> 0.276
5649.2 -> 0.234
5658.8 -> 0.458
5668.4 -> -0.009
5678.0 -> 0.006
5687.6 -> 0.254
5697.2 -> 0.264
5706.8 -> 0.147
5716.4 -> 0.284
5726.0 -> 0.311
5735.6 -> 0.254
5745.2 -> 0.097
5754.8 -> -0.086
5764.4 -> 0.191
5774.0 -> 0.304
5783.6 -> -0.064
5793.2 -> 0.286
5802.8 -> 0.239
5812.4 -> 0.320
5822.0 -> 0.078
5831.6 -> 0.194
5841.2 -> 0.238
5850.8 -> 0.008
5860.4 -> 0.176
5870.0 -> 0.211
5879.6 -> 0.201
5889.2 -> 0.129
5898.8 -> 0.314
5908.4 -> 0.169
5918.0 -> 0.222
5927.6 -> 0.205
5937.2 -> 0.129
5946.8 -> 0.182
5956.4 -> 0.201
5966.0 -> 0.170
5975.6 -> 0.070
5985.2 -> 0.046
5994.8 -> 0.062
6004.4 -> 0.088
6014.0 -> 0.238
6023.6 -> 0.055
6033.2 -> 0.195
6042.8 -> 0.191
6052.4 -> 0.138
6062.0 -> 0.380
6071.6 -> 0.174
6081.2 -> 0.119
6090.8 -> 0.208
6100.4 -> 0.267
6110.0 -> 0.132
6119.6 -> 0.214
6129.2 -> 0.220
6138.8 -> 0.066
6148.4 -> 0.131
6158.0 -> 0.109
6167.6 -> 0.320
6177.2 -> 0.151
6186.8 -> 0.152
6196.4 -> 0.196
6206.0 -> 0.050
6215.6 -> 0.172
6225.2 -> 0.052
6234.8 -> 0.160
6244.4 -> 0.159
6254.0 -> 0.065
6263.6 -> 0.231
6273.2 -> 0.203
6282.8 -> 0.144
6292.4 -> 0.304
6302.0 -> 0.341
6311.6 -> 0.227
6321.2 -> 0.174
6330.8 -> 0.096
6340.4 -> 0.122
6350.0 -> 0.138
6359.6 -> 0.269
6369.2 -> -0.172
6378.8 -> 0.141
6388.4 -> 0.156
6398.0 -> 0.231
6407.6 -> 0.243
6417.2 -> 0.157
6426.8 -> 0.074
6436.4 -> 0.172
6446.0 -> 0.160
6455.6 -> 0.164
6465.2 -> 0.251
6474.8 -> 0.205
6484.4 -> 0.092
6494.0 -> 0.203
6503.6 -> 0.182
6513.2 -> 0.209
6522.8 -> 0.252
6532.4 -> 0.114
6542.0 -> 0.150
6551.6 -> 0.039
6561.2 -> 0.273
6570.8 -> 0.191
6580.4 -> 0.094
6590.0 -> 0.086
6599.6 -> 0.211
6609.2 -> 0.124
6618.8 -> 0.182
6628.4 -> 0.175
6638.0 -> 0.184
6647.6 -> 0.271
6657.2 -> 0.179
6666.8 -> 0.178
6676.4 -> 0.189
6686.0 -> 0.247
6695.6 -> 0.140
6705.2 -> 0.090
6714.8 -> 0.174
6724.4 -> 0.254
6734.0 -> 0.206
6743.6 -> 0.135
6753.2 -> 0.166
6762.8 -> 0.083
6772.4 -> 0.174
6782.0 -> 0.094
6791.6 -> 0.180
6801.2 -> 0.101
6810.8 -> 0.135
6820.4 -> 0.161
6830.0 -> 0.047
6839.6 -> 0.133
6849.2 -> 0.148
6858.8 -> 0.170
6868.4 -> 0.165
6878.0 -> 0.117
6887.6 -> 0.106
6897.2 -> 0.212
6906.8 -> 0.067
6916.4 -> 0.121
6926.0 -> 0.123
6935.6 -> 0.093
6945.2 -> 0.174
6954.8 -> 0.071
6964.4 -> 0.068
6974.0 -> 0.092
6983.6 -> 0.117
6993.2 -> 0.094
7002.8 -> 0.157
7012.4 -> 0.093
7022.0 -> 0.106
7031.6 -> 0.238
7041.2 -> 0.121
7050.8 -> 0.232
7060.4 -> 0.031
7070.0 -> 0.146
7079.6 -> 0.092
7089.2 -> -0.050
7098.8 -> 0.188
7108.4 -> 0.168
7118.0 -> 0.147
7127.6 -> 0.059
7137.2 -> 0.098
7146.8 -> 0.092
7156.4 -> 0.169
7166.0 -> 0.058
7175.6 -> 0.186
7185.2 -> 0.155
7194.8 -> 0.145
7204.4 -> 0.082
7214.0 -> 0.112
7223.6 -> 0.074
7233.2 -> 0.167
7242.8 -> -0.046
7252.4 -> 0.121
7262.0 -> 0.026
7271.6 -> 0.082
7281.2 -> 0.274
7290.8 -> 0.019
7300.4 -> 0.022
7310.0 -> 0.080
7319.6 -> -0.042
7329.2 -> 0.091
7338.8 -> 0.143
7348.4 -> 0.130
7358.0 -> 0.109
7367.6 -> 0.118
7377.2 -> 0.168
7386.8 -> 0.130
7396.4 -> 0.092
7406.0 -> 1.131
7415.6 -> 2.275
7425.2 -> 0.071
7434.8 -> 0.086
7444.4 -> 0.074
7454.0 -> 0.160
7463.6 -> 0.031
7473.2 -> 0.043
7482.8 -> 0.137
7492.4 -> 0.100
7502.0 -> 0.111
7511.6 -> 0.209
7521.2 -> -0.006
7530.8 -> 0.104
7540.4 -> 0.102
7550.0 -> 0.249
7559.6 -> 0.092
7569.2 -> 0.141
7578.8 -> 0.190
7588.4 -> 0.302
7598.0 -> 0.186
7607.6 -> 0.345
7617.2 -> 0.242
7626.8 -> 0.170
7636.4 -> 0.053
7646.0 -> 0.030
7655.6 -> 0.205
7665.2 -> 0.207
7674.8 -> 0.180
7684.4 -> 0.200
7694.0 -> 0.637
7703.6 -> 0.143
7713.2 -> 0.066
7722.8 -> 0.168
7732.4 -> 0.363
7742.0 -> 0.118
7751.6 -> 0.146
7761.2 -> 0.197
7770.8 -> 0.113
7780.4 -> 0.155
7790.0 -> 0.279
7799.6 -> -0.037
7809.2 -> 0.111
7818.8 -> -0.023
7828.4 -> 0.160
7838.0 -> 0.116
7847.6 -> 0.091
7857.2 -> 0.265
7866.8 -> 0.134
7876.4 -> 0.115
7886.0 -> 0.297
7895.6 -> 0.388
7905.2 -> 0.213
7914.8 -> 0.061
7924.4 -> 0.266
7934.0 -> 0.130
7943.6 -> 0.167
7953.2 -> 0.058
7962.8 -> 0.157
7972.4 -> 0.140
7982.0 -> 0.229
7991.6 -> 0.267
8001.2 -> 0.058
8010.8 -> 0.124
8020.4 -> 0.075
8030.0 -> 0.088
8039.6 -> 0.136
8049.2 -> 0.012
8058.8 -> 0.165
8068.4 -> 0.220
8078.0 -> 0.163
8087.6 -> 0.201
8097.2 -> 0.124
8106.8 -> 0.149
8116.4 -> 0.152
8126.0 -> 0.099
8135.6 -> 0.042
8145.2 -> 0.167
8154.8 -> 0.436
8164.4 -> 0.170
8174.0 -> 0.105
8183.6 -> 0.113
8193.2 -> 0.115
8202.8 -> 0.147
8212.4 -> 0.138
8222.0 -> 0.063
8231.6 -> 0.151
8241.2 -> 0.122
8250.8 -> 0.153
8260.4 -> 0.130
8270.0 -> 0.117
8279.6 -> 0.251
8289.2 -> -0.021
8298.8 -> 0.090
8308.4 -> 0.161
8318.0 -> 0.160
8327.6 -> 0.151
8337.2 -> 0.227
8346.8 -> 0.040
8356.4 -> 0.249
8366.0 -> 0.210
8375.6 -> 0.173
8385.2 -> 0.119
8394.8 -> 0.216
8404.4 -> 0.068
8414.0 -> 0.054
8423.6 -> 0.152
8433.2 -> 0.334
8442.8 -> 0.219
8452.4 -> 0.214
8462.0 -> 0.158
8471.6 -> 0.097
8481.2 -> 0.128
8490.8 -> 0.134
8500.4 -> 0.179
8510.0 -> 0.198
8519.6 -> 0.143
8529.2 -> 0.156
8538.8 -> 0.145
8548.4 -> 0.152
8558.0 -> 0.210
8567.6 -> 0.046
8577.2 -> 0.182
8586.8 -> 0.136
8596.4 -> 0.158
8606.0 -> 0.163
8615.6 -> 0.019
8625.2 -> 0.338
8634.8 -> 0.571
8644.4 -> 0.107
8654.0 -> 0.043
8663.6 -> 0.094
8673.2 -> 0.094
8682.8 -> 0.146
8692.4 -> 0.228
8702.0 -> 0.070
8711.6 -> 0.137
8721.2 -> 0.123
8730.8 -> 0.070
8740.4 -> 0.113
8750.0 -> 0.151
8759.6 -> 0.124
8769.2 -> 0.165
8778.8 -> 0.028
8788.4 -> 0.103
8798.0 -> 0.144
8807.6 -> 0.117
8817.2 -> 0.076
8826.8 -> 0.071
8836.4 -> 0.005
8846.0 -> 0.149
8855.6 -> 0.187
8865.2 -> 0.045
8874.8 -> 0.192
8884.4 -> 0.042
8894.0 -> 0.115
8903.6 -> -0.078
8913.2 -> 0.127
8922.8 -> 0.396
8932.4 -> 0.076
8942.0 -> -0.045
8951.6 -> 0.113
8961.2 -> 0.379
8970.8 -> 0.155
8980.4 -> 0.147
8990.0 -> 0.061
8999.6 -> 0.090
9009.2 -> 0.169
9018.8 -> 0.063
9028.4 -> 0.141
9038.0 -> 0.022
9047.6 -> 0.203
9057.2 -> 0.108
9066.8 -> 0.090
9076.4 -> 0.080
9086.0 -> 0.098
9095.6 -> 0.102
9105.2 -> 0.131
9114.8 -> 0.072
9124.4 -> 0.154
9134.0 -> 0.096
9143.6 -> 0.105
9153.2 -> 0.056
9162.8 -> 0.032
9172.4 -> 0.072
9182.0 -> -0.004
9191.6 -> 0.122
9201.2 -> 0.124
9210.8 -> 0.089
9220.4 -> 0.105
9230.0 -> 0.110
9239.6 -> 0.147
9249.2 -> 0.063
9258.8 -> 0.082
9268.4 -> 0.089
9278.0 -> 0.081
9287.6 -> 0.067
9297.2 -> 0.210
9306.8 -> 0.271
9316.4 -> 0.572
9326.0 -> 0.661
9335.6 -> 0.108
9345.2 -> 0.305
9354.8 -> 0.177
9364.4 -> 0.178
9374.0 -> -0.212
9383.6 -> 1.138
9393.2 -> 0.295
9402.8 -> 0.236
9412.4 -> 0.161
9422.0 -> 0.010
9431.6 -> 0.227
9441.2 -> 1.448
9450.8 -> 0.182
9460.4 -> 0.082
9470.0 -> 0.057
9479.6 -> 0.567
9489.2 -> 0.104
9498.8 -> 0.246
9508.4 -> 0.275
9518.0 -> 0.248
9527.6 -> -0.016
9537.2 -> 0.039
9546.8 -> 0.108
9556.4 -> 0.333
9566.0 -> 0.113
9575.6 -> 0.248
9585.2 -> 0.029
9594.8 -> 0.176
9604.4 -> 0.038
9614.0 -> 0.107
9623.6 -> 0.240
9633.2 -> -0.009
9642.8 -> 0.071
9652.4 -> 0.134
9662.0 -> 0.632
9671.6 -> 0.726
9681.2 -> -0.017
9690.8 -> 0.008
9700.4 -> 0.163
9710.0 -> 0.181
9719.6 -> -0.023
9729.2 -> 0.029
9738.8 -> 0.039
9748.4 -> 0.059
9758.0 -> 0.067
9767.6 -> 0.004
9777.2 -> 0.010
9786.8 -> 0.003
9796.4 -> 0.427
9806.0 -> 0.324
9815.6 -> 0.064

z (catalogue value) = 0.988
